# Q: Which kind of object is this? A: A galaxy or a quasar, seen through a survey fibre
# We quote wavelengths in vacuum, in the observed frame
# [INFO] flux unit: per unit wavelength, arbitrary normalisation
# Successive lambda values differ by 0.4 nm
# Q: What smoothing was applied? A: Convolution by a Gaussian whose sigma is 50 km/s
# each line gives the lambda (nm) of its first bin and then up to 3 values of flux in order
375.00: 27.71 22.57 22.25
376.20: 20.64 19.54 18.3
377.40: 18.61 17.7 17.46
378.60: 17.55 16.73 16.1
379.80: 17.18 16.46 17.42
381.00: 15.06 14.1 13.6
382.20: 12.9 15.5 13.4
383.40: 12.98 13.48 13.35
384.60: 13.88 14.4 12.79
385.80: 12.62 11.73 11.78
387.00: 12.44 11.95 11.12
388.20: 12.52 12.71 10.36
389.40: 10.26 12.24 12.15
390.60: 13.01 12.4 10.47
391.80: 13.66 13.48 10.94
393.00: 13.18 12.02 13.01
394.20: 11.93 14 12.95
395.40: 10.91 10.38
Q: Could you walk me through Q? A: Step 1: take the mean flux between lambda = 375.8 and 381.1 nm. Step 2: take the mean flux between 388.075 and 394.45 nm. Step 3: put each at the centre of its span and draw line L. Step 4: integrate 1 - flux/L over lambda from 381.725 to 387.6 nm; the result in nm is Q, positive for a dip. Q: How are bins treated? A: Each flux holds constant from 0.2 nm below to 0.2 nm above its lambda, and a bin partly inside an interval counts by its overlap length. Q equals 0.766 nm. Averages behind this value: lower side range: 17.8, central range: 13.1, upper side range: 12.2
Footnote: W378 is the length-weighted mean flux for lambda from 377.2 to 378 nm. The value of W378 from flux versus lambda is 18.2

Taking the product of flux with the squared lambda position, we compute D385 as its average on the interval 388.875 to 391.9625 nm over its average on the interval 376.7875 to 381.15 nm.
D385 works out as 0.7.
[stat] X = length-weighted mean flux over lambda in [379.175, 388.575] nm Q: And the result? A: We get 13.8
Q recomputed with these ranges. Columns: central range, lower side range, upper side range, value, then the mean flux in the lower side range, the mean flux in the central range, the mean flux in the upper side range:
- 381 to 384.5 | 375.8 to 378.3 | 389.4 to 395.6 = 0.60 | 19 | 13.7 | 12.4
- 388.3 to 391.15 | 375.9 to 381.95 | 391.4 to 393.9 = 0.34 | 17.2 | 11.9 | 12.5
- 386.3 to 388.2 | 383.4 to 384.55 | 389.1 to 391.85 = 0.11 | 13.4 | 11.9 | 11.9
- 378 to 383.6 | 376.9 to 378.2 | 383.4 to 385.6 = 0.18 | 18.1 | 15.5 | 13.5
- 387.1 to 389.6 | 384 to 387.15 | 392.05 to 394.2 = 0.24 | 12.9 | 11.5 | 12.4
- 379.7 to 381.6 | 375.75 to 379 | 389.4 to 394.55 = 0.14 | 18.7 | 16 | 12.3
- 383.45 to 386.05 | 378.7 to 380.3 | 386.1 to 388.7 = 0.04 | 16.7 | 13.4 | 12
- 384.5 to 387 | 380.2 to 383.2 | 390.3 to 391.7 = 0.14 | 14.7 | 12.8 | 12.1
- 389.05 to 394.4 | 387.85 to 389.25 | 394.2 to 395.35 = 0.07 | 11.7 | 12.2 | 12.9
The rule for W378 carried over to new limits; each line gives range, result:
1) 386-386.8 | 11.8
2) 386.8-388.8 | 12.1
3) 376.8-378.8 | 17.9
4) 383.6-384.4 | 13.4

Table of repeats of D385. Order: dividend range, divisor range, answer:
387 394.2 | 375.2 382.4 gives 0.74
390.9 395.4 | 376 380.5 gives 0.76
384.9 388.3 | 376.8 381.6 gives 0.76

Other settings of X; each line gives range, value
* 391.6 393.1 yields 12.8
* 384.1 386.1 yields 13.3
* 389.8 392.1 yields 12.4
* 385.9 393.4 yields 12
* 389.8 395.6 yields 12.4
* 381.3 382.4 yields 13.5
